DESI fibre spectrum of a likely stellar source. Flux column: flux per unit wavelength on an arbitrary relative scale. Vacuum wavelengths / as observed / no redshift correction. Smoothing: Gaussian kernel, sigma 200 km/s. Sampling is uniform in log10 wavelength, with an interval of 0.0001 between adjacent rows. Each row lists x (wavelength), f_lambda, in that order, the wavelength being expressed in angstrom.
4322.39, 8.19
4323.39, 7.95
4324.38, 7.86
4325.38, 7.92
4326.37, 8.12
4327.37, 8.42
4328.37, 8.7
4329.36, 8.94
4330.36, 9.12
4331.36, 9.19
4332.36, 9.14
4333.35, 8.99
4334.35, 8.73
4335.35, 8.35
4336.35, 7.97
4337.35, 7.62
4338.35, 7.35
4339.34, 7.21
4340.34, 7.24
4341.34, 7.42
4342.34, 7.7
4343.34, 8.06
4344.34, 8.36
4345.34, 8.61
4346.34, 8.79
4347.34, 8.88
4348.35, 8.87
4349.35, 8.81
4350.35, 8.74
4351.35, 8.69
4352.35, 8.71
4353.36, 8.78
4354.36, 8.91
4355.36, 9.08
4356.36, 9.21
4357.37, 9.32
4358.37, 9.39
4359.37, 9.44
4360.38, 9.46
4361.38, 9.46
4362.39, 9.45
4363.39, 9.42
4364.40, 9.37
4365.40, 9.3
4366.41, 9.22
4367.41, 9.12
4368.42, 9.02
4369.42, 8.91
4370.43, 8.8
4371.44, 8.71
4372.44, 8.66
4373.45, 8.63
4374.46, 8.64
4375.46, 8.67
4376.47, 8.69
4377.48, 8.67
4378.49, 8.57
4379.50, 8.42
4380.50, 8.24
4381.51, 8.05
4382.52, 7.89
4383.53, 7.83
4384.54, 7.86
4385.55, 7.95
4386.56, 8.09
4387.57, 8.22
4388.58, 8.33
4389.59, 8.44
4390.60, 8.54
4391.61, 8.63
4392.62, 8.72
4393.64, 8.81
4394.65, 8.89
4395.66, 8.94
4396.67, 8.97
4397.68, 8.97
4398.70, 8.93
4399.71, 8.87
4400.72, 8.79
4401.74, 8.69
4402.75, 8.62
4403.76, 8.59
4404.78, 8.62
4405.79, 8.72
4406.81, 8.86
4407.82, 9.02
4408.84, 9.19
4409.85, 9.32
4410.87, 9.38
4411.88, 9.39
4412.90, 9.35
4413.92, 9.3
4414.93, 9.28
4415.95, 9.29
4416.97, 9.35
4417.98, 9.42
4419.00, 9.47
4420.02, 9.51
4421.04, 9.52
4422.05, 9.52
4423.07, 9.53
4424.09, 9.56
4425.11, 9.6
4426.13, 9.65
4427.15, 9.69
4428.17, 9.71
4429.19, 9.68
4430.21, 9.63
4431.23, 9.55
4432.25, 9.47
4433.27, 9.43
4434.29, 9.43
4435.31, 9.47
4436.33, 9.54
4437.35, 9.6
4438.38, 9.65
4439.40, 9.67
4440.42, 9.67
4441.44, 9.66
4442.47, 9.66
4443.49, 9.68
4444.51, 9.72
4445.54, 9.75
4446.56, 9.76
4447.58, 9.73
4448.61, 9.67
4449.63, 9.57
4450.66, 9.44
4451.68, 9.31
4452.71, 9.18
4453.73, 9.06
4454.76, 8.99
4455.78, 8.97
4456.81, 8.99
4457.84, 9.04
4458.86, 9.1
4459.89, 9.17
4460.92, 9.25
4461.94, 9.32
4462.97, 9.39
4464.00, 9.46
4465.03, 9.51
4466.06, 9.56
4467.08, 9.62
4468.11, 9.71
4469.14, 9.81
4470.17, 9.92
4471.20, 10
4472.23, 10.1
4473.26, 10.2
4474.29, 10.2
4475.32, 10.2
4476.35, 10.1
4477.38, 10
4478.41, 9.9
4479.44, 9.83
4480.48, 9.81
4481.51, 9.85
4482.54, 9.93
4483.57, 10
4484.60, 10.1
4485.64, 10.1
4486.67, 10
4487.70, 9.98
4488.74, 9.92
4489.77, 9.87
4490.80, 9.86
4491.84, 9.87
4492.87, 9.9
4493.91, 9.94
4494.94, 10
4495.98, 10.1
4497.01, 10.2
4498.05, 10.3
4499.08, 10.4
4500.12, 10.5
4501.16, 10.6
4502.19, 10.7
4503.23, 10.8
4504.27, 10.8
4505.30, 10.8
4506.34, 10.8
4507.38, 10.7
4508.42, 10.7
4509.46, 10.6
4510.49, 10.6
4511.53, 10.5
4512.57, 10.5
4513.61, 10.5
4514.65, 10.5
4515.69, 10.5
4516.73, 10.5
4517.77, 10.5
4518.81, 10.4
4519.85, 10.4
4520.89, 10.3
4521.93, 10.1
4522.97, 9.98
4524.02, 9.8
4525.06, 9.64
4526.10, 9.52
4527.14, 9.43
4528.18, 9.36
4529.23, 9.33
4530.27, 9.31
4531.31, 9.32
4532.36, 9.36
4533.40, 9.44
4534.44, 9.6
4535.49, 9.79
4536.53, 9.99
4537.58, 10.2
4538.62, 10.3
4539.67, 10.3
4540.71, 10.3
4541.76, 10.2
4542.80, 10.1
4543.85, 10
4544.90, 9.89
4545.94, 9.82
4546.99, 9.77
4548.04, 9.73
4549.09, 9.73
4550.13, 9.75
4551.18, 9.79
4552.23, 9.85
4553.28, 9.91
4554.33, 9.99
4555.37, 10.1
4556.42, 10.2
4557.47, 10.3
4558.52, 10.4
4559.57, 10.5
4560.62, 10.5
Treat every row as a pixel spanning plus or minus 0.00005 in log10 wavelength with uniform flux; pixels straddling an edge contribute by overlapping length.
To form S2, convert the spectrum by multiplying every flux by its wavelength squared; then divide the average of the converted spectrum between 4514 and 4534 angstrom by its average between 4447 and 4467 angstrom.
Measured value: 1.1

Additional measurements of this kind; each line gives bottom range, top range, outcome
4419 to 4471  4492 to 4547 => 1.10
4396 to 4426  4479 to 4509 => 1.16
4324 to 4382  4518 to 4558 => 1.24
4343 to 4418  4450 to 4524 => 1.19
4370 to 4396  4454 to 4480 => 1.18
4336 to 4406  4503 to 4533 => 1.26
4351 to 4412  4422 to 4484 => 1.13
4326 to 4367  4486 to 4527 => 1.27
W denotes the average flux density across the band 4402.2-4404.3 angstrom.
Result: 8.61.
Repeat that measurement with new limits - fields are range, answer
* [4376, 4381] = 8.52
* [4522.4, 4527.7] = 9.68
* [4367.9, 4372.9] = 8.82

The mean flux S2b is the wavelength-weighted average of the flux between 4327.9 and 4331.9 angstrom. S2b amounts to 8.99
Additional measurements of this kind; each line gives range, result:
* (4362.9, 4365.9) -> 9.36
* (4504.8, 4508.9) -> 10.7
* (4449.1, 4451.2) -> 9.52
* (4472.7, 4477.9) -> 10.1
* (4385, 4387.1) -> 8.02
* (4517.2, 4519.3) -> 10.5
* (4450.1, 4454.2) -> 9.25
